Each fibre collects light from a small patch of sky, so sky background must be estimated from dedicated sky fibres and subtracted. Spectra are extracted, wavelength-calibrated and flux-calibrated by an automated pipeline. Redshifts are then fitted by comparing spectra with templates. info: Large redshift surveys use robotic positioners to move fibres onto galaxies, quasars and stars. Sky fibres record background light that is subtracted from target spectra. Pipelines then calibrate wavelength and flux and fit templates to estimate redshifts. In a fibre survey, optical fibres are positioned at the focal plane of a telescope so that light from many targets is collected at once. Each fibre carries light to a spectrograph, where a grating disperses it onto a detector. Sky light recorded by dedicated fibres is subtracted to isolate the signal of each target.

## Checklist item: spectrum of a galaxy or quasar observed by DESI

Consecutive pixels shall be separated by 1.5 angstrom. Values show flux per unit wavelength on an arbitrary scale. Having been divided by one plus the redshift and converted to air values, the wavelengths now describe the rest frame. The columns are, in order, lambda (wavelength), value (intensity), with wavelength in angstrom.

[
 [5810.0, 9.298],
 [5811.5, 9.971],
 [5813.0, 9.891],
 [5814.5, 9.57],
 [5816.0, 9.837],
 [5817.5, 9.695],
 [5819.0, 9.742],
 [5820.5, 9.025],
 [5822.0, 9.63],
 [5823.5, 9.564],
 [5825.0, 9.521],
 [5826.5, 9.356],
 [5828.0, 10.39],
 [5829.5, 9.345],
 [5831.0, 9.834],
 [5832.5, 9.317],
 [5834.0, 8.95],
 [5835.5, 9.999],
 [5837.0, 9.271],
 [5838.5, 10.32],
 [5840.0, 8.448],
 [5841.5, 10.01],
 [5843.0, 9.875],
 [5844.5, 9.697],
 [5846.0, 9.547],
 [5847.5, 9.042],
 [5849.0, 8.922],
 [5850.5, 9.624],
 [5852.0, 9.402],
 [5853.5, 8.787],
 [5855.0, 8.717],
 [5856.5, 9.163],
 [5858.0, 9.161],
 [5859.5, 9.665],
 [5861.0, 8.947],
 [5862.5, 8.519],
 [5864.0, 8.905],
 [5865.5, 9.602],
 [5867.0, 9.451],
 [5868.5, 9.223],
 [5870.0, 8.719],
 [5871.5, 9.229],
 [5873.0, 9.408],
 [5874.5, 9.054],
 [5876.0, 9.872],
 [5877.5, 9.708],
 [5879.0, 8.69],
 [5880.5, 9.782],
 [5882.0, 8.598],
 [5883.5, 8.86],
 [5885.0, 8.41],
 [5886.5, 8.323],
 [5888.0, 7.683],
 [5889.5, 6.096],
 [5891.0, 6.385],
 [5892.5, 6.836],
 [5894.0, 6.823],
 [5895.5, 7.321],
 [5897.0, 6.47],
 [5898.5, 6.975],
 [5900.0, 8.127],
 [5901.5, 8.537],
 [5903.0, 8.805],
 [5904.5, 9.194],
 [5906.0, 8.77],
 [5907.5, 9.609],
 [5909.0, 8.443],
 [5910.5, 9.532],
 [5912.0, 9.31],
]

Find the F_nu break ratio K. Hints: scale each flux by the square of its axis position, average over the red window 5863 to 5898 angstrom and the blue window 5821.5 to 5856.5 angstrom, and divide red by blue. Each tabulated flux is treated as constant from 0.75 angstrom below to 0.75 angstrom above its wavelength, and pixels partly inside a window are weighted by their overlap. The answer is 0.90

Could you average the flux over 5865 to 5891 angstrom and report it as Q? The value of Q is 8.79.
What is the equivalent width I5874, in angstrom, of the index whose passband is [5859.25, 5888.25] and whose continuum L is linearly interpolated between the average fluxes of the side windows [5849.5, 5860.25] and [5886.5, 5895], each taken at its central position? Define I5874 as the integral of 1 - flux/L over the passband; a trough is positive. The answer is -3.86 angstrom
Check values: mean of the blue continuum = 9.21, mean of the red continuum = 6.92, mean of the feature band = 9.04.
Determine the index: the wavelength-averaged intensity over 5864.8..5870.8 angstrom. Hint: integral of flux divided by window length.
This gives 9.25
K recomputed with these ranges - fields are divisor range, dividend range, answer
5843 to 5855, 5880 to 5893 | 0.86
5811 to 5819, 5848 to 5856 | 0.94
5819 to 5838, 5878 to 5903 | 0.83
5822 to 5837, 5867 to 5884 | 0.98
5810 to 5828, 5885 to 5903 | 0.78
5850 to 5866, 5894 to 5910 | 0.91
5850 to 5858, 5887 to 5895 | 0.76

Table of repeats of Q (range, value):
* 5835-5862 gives 9.35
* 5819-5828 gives 9.53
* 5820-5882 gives 9.35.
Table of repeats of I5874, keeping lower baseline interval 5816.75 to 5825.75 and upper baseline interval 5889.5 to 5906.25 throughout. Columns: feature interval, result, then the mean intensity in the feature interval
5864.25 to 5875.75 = -1.4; 9.25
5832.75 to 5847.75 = -0.8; 9.53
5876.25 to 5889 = -1.3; 8.75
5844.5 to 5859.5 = -0.8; 9.2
